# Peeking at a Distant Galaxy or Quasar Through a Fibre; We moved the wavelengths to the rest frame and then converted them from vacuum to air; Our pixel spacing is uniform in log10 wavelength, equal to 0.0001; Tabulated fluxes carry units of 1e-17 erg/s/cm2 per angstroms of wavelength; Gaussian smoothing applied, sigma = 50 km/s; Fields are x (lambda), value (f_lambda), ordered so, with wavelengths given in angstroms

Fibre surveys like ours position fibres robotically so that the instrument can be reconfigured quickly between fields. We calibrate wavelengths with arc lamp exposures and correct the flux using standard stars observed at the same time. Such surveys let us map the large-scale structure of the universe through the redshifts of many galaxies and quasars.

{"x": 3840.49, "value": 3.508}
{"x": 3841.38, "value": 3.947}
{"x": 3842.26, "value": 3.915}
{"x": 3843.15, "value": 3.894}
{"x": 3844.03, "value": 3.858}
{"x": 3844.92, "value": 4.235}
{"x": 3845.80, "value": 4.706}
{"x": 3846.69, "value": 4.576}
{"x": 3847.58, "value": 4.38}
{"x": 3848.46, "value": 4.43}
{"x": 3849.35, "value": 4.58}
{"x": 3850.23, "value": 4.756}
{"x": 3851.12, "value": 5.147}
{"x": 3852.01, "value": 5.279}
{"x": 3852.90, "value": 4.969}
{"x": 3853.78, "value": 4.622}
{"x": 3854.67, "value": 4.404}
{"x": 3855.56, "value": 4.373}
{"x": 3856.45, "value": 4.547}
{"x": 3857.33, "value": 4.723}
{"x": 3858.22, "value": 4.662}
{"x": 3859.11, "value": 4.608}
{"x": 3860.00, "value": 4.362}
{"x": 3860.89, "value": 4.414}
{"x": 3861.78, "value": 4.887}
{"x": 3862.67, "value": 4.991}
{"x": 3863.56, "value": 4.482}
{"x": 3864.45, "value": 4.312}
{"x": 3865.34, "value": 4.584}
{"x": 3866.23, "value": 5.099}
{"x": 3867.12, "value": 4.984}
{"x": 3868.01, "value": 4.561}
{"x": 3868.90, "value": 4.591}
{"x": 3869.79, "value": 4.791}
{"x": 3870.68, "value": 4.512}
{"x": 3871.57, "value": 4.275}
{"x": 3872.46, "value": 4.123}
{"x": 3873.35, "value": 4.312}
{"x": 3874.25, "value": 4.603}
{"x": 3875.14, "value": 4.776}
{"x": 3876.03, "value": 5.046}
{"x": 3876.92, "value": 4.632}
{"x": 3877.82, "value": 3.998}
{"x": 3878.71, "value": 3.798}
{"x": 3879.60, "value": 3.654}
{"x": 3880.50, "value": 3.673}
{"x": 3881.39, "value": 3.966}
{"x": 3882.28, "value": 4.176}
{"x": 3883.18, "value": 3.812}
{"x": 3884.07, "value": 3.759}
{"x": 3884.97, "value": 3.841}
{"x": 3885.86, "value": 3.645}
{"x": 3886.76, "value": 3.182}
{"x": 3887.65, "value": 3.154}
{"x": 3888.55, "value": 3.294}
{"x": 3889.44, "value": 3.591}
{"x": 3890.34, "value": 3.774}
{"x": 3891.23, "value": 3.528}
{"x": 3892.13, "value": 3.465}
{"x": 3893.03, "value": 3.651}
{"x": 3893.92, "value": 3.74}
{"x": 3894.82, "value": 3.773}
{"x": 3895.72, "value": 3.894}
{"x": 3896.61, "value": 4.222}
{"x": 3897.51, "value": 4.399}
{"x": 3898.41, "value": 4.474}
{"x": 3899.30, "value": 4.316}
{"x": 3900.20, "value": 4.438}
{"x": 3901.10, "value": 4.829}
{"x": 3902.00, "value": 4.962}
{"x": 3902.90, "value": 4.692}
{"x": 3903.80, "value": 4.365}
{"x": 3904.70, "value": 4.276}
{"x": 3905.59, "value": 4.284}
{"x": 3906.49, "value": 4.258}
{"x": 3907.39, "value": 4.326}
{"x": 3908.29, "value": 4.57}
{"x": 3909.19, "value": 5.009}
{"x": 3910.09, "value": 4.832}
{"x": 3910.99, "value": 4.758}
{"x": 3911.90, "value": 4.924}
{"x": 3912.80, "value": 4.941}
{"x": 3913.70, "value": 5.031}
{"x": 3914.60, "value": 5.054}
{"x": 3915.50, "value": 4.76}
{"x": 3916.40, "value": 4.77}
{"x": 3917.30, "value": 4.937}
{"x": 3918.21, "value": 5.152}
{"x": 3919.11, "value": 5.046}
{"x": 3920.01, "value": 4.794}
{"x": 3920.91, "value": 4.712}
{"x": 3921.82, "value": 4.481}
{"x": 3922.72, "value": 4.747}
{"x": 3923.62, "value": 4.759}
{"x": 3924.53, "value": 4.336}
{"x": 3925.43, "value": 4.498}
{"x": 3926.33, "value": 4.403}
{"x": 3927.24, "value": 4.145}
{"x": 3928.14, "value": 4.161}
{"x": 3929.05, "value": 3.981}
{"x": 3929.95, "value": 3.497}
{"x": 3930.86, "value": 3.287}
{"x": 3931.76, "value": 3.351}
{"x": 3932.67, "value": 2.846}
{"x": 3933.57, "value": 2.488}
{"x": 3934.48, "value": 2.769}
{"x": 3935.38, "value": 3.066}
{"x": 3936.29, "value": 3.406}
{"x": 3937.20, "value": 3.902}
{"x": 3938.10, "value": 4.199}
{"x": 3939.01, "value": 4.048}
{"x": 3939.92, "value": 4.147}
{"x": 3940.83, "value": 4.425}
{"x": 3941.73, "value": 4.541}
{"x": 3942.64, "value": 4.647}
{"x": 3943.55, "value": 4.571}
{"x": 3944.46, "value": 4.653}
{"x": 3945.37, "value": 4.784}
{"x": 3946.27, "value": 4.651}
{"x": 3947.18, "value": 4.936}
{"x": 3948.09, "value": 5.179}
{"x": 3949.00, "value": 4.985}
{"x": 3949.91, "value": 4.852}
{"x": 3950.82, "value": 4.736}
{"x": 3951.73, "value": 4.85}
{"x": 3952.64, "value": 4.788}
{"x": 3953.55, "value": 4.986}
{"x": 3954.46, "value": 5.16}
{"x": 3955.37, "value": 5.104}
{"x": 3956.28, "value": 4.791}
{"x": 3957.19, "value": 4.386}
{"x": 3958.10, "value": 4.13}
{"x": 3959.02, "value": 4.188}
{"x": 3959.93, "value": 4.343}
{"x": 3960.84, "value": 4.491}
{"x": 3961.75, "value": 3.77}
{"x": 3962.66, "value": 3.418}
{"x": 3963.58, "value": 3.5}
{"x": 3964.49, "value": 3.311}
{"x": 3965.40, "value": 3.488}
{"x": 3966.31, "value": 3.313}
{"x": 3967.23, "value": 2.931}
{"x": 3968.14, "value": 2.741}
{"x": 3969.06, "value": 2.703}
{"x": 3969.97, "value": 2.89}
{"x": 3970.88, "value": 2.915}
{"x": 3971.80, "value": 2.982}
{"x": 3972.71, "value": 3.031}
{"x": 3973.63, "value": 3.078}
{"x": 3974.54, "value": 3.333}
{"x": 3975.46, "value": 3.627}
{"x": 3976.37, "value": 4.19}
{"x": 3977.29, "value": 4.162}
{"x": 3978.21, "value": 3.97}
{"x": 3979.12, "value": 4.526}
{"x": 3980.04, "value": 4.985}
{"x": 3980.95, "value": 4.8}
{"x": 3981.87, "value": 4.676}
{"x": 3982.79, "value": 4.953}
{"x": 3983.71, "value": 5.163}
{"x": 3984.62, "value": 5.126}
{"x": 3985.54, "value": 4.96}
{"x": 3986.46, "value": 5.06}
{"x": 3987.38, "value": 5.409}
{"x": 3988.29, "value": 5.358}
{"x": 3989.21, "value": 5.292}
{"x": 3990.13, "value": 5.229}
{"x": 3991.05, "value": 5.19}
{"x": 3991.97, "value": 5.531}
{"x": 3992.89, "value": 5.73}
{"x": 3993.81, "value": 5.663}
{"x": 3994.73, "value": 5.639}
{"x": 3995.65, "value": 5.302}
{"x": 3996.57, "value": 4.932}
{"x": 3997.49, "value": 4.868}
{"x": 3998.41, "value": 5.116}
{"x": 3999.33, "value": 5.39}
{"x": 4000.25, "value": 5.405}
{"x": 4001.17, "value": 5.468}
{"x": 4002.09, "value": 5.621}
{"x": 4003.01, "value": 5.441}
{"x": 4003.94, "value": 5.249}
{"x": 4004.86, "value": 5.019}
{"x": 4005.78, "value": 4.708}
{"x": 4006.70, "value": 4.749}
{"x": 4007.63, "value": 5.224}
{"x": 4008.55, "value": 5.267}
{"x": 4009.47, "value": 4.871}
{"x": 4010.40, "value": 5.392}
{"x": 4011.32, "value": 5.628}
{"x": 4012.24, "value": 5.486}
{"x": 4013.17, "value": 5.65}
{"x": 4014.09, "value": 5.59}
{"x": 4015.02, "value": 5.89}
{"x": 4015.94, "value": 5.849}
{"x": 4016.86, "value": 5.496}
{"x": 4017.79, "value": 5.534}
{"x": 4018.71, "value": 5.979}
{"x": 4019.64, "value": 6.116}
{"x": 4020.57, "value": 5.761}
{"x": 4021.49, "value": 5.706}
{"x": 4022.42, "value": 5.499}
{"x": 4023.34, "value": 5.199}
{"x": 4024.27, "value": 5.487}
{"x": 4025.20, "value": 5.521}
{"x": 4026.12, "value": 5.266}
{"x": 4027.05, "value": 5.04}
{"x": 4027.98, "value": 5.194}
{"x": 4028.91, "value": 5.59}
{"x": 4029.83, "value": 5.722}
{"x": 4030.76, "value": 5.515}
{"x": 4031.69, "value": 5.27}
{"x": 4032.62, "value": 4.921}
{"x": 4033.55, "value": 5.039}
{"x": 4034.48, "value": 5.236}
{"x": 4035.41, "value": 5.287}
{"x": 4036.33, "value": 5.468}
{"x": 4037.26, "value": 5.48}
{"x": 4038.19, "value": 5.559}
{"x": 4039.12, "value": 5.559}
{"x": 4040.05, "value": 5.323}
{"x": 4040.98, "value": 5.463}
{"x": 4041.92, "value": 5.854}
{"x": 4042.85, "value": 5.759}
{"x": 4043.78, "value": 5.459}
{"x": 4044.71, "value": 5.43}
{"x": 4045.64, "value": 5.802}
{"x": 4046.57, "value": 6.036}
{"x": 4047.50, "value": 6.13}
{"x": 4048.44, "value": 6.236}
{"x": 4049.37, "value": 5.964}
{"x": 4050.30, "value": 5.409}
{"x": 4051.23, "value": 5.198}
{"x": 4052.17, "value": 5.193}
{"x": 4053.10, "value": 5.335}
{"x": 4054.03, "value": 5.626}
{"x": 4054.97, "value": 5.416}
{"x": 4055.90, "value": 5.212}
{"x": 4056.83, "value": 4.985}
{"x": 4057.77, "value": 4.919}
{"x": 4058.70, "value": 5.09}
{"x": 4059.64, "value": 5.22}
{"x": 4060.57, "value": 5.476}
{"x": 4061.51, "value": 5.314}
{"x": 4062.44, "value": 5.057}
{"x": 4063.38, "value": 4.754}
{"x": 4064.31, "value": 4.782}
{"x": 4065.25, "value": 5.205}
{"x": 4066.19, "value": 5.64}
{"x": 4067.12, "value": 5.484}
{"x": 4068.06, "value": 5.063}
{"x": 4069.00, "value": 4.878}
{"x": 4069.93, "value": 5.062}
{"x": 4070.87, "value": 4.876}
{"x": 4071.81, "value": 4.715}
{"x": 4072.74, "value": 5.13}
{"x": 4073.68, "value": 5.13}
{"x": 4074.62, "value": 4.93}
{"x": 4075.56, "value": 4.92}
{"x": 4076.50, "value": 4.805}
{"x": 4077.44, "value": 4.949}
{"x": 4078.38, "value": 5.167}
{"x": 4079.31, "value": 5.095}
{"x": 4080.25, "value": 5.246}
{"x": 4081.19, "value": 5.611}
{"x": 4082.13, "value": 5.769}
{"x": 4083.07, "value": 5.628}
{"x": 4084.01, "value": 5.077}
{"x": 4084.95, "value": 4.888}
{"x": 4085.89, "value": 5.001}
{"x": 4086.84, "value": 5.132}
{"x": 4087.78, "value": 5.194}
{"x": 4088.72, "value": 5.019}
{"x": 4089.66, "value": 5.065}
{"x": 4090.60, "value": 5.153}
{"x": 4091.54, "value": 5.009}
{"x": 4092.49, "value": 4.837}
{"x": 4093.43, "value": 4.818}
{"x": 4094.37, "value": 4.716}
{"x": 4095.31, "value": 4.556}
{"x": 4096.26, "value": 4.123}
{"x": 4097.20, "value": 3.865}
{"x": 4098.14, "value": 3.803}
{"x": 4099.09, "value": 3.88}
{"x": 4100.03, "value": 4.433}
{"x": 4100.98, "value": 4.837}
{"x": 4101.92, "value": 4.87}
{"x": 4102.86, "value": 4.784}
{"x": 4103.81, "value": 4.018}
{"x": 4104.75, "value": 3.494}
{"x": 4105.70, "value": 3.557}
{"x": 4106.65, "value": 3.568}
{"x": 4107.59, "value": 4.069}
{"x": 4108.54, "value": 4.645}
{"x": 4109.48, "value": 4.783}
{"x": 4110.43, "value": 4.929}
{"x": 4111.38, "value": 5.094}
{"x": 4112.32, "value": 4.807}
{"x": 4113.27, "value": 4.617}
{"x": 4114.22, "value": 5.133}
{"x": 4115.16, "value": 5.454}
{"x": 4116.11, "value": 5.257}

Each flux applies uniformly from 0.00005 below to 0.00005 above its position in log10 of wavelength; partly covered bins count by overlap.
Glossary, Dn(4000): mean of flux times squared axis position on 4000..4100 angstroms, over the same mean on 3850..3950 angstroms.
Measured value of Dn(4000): 1.31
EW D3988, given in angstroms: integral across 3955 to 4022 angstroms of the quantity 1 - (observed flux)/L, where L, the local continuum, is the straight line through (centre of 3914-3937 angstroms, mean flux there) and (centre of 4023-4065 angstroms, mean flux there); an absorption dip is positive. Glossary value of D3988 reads 1.4 angstroms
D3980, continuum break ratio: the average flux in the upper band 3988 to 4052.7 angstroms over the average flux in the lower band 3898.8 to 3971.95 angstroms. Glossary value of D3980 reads 1.28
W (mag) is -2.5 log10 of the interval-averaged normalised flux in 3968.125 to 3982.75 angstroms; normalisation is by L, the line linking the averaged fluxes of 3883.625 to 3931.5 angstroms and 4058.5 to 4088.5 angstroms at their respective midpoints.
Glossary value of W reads 0.24 mag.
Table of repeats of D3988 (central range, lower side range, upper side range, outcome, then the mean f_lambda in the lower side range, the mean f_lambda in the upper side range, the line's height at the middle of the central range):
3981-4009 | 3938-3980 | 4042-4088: -4.5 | 4.1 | 5.28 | 4.5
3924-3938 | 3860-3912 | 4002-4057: 3.0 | 4.26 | 5.47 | 4.64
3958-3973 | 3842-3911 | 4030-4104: 4.1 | 4.32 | 5.15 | 4.71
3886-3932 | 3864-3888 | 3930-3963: -0.9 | 4.22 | 4.24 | 4.23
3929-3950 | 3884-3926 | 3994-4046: 2.9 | 4.35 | 5.42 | 4.67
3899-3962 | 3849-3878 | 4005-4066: 6.4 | 4.64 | 5.42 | 4.95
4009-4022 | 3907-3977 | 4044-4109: -2.9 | 4.17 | 4.99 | 4.62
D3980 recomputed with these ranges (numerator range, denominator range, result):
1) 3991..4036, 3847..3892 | 1.25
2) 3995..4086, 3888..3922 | 1.21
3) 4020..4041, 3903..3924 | 1.14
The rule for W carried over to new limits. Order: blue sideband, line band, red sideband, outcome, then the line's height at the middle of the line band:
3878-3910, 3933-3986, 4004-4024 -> 0.17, 4.81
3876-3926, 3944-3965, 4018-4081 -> 0.04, 4.68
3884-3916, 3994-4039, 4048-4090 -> -0.10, 4.9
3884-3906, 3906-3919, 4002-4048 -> -0.15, 4.19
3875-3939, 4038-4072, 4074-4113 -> -0.16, 4.62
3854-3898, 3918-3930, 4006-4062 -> 0.02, 4.58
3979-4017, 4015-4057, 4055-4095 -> -0.07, 5.18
